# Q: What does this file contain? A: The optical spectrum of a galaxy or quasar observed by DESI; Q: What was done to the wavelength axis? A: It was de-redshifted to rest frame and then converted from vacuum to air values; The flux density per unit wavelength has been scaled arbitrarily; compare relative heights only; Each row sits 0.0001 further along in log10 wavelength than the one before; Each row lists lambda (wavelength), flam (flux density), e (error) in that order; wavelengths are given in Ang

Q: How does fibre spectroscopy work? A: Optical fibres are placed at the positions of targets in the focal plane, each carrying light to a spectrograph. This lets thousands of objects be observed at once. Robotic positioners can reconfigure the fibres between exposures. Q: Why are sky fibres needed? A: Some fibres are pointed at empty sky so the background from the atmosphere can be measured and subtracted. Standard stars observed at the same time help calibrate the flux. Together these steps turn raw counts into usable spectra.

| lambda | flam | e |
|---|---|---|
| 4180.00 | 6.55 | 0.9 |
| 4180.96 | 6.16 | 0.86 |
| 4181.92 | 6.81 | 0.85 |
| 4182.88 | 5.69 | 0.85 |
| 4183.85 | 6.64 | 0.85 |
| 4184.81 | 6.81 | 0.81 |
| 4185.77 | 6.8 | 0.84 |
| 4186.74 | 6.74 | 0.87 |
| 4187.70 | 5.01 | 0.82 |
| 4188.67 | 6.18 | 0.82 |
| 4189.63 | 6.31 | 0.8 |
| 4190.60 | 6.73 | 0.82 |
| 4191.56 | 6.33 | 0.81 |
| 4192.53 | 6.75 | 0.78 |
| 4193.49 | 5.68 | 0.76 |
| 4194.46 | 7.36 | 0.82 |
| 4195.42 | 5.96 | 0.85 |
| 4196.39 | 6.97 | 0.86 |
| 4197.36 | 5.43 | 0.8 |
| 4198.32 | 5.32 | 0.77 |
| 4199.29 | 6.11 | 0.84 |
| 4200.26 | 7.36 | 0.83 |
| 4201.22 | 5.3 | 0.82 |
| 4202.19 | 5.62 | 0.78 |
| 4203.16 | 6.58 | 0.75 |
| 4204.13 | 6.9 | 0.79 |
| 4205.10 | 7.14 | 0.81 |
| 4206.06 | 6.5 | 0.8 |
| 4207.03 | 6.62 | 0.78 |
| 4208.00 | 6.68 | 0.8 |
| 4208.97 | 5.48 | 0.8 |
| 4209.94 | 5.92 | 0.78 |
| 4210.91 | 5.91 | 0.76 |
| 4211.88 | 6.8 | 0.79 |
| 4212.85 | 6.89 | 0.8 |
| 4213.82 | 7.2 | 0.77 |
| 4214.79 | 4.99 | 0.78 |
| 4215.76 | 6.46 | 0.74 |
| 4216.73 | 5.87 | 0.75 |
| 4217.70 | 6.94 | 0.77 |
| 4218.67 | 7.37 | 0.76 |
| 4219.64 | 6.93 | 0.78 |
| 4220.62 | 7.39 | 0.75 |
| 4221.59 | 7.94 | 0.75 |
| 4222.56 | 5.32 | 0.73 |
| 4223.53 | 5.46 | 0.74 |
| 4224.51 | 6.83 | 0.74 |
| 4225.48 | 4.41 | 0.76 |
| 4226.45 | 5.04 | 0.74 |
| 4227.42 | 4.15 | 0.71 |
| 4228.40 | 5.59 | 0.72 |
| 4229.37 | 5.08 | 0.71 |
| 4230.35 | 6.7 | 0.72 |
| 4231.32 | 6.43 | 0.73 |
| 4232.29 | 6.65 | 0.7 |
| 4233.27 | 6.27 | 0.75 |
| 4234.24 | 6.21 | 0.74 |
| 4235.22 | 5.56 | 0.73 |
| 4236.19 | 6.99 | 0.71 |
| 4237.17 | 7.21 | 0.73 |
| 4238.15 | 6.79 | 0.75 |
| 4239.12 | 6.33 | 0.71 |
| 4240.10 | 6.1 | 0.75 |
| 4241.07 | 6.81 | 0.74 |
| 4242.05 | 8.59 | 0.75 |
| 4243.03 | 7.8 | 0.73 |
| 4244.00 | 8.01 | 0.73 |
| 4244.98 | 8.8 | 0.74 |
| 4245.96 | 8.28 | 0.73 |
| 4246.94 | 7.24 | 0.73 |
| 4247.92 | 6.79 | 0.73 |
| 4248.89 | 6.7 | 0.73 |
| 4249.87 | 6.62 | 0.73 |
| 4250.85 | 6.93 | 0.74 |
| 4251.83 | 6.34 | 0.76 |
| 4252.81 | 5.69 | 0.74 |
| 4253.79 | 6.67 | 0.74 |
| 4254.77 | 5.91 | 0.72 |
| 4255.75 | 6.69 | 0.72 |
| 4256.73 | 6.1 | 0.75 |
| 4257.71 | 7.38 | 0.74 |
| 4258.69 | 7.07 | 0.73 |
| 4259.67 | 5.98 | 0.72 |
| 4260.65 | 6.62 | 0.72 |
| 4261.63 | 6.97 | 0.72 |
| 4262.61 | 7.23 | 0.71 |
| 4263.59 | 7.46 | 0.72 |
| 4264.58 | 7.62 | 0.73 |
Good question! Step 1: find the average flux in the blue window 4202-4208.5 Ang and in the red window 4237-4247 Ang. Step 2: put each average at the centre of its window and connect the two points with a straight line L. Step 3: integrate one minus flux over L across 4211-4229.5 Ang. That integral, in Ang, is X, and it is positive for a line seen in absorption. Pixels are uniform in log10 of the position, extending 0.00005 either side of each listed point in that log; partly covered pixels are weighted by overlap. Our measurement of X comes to 2.1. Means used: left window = 6.62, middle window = 6.16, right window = 7.47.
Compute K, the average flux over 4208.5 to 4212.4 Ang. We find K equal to 6.03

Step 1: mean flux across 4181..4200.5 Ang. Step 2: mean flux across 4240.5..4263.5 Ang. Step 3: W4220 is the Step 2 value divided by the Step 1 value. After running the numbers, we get 1.1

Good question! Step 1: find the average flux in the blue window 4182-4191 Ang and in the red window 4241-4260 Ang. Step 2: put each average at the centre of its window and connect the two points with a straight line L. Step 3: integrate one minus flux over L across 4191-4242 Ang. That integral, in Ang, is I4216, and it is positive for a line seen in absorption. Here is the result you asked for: 2.7 Ang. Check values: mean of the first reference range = 6.34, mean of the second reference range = 7.03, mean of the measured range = 6.3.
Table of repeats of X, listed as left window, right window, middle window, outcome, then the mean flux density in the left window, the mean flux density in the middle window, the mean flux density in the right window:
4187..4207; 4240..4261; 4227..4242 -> 1.1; 6.29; 6.27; 6.98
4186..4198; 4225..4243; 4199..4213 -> -0.3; 6.28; 6.38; 6.2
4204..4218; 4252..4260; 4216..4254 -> -1.0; 6.4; 6.58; 6.44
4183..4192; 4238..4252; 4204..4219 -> 0.6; 6.36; 6.46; 7.24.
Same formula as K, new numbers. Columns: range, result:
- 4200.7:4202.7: 5.52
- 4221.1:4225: 6.39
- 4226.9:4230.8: 5.36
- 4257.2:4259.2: 7.21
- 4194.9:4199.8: 5.98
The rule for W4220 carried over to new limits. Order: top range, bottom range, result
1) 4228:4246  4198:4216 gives 1.08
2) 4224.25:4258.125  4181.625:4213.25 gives 1.04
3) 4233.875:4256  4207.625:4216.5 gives 1.11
